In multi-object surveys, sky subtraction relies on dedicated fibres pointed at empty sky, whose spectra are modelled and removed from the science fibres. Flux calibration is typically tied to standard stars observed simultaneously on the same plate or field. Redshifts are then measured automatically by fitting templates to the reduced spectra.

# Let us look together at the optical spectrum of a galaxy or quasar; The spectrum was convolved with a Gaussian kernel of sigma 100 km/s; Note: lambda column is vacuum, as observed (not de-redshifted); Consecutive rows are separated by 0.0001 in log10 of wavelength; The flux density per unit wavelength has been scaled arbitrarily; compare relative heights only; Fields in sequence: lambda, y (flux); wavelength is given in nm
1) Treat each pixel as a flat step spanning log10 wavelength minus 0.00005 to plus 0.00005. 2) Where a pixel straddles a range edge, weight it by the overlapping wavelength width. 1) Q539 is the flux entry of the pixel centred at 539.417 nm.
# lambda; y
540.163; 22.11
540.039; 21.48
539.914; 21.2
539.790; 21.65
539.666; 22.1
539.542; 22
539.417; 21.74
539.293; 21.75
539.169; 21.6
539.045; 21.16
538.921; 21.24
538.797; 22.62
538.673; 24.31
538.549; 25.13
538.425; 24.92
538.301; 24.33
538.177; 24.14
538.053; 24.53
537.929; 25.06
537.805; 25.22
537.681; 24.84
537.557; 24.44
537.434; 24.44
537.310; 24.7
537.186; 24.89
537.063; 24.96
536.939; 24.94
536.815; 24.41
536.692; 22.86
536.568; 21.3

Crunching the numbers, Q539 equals 21.74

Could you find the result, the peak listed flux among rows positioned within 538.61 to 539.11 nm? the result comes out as 24.31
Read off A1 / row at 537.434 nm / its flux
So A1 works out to 24.44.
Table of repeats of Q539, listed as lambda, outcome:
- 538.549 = 25.13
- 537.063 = 24.96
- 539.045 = 21.16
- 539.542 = 22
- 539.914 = 21.2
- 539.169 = 21.6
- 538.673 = 24.31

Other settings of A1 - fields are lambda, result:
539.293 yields 21.75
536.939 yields 24.94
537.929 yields 25.06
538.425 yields 24.92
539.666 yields 22.1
